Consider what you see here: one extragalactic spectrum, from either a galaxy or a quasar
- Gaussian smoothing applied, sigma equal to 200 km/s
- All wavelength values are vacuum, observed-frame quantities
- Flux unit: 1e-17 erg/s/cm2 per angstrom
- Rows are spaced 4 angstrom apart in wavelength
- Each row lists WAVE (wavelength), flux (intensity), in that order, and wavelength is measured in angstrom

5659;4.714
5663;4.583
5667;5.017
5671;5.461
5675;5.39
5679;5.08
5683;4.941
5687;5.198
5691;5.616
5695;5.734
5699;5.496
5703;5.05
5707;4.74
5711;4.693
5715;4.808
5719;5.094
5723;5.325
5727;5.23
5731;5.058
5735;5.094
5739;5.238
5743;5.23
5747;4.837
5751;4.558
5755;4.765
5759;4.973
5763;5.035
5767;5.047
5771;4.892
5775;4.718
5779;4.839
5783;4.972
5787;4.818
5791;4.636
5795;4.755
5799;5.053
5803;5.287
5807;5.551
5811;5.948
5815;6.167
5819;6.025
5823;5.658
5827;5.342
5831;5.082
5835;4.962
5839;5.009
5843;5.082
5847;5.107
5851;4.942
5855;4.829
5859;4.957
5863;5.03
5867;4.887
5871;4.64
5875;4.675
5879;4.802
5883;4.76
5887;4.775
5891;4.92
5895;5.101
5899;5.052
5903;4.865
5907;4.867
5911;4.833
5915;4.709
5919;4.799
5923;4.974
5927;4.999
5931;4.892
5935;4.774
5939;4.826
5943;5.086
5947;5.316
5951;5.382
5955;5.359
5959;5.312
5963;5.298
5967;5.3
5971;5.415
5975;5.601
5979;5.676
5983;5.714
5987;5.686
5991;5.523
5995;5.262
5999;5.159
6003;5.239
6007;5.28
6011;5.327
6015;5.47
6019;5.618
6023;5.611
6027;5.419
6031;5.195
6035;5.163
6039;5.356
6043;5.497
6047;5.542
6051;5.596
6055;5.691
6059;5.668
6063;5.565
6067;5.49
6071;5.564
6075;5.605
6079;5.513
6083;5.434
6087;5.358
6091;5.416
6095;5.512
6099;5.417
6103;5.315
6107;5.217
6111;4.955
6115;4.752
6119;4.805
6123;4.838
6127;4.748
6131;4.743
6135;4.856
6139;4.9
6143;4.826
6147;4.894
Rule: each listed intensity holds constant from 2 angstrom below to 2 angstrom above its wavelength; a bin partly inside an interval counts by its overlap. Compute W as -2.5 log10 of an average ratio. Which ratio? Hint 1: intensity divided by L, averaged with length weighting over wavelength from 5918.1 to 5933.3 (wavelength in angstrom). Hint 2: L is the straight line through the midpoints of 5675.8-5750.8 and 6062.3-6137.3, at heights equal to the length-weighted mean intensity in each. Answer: 0.05 mag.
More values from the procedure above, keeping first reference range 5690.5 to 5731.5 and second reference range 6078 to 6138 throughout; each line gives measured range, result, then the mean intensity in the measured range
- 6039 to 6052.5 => -0.08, 5.52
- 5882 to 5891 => 0.07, 4.8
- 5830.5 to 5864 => 0.03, 5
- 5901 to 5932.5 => 0.06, 4.87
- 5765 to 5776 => 0.05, 4.9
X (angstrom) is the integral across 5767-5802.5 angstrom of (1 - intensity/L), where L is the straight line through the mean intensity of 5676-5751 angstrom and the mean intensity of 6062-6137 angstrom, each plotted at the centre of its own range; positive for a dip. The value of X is 1.9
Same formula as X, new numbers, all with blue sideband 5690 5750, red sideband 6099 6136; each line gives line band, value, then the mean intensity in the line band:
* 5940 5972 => -1.7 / 5.29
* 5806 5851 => -3.0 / 5.42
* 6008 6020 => -1.1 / 5.44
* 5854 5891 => 1.7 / 4.82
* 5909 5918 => 0.5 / 4.77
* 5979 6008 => -2.5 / 5.43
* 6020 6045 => -2.0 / 5.38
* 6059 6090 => -3.4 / 5.51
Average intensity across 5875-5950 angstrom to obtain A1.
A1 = 4.91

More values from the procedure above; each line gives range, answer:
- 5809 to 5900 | 5.12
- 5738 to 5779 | 4.92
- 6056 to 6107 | 5.48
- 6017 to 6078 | 5.51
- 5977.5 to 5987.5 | 5.69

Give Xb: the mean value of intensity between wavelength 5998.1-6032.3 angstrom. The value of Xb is 5.38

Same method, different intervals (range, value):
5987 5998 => 5.42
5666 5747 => 5.17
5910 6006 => 5.22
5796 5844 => 5.42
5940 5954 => 5.24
